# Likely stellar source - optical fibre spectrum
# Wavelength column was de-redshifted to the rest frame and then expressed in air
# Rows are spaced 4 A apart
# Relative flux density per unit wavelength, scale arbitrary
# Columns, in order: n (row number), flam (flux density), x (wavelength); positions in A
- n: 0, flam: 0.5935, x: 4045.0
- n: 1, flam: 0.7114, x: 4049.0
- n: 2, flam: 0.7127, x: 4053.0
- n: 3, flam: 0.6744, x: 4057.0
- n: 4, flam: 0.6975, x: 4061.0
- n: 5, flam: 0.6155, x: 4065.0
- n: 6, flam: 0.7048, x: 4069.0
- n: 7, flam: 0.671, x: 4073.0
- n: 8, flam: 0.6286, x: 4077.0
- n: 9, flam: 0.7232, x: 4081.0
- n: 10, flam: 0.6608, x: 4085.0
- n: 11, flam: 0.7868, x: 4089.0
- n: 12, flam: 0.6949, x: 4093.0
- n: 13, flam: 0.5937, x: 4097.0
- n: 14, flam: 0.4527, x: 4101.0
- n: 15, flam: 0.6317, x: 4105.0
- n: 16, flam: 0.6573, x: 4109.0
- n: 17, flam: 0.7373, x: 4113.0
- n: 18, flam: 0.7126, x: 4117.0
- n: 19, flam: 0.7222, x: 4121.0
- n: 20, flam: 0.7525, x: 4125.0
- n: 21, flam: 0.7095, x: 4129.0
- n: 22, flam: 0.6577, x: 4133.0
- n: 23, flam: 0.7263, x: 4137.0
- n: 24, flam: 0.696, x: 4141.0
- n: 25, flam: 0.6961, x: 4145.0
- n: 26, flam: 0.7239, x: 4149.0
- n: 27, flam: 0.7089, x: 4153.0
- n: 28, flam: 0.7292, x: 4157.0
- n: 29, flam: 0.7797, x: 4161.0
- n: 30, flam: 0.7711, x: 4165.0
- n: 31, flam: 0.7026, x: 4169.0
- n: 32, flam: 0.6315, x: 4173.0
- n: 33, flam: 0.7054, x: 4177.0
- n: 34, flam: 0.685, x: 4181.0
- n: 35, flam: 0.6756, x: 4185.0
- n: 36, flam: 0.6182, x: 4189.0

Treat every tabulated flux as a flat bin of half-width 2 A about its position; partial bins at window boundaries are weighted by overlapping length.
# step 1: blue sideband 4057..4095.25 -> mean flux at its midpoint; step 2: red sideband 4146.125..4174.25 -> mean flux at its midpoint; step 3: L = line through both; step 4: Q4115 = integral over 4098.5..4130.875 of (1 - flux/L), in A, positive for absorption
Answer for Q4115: 1.5 A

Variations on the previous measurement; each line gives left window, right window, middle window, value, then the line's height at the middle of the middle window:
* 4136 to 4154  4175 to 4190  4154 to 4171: -1.2 A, 0.693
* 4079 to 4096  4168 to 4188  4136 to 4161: -1.1 A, 0.687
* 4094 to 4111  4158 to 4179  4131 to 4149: -0.9 A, 0.663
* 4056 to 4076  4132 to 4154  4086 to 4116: 1.4 A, 0.685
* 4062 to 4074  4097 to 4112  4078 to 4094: -2.1 A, 0.63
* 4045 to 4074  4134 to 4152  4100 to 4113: 1.5 A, 0.695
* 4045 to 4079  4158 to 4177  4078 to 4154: 1.2 A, 0.697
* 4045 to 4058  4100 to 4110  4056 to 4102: -2.1 A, 0.634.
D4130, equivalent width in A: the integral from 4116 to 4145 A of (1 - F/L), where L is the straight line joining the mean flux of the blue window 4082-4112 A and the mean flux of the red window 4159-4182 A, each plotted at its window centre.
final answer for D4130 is -1.43 A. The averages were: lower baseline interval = 0.646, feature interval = 0.71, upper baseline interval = 0.714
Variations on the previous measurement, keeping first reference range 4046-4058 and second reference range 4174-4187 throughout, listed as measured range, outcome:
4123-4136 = -0.4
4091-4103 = 1.9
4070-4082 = 0.3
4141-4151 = -0.3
